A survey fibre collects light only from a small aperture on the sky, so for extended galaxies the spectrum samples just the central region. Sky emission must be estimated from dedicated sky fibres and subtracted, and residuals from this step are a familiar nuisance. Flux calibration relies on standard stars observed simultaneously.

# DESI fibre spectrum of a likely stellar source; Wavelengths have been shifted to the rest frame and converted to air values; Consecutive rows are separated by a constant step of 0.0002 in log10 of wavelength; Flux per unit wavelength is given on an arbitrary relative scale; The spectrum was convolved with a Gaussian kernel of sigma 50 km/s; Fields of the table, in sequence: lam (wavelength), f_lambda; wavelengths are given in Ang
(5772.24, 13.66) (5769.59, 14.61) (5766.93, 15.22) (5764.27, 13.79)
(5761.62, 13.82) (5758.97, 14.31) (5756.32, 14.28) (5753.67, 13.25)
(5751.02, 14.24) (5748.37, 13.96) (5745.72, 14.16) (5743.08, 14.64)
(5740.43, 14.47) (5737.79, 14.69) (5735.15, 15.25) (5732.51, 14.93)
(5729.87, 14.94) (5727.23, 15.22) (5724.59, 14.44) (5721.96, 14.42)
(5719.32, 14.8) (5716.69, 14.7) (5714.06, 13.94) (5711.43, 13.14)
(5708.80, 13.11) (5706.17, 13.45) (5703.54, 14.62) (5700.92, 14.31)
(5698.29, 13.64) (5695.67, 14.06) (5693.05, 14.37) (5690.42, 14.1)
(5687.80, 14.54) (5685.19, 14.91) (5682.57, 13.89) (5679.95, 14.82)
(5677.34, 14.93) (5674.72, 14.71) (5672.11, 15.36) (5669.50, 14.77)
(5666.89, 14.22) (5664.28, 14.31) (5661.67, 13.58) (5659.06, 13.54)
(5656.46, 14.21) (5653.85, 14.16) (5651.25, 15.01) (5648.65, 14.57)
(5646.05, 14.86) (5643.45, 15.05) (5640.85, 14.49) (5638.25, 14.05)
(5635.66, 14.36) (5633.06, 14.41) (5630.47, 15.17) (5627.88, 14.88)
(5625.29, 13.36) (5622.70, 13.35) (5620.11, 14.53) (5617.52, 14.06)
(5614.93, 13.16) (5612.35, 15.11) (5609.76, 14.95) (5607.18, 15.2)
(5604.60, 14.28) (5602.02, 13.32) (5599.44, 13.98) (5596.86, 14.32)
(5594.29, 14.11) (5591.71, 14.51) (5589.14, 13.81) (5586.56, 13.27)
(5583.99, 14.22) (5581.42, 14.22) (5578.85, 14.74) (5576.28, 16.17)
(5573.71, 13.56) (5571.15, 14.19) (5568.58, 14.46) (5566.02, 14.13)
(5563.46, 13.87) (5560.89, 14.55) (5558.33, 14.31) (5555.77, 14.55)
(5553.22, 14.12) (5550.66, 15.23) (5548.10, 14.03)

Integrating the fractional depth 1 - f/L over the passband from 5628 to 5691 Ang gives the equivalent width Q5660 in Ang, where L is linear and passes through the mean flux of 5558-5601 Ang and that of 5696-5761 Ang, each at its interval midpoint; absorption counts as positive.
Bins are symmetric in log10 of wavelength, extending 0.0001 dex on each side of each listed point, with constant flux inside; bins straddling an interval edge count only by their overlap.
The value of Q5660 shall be -1.08 Ang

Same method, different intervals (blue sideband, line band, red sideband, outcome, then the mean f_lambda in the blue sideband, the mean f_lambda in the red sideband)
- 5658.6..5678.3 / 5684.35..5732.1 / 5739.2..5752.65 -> 0.3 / 14.5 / 14.3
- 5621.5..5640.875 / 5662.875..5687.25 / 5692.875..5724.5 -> -0.9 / 14.3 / 14.1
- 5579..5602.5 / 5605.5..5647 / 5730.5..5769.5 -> -0.9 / 14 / 14.4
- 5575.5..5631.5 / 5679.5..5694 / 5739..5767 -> -0.2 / 14.3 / 14.2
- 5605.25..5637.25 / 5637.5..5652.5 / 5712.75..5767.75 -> -0.3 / 14.4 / 14.4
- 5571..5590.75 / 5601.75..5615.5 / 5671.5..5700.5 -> -0.1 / 14.3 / 14.5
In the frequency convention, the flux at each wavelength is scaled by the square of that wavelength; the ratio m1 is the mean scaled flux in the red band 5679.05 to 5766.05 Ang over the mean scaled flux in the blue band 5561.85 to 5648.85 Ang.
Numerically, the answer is 1.04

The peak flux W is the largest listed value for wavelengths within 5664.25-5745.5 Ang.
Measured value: 15.36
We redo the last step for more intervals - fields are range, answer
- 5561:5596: 16.17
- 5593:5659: 15.2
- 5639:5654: 15.05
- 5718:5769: 15.25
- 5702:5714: 14.62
